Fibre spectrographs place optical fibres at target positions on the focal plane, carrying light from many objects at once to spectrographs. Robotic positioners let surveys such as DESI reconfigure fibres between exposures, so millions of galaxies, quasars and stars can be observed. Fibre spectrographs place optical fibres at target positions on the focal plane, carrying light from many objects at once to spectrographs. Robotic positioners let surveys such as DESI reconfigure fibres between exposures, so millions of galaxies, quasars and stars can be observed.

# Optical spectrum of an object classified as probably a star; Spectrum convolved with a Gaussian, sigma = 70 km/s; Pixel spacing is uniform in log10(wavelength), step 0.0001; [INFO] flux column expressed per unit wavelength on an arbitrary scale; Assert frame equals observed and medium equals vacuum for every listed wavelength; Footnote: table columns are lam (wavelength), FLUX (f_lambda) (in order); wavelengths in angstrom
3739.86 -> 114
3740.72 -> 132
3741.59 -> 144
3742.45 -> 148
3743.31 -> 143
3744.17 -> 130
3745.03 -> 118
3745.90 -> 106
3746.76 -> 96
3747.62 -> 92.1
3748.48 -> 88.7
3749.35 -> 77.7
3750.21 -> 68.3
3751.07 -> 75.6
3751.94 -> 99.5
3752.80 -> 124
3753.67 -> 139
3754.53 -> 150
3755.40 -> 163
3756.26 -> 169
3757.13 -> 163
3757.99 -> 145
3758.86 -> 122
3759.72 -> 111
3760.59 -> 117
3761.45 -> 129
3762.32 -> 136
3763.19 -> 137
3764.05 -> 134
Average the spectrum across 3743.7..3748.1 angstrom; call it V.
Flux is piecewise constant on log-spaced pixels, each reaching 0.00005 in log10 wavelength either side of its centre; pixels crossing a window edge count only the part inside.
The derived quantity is 109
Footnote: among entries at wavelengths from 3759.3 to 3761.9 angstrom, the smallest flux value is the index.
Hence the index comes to 111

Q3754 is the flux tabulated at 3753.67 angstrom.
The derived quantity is 139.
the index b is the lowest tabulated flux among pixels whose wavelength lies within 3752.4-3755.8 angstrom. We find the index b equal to 124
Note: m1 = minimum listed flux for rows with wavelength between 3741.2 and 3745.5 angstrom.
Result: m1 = 118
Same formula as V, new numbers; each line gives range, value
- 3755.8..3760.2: 142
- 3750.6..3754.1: 109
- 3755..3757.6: 165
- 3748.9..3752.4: 80.7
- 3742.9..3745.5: 130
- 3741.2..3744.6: 141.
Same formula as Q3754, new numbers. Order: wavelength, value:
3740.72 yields 132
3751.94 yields 99.5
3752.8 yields 124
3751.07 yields 75.6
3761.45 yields 129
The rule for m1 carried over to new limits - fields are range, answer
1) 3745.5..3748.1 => 92.1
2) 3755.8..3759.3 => 122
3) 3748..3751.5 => 68.3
